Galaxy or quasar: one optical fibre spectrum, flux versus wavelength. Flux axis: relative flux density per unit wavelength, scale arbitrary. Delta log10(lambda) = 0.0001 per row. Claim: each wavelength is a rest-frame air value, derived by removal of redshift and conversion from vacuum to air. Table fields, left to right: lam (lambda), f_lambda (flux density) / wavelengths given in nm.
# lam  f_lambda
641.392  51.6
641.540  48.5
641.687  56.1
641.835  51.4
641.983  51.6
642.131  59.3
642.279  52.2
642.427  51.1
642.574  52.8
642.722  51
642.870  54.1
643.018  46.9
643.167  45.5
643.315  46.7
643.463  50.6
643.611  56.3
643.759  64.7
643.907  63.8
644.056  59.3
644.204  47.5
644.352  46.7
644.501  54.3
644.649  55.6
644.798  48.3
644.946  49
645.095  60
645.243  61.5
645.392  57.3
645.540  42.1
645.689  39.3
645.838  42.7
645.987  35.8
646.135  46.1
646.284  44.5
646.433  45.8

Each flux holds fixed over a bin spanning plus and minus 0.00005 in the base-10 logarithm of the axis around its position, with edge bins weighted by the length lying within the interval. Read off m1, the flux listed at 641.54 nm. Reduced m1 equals 48.5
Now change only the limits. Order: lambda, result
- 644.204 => 47.5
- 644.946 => 49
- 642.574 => 52.8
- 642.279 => 52.2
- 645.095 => 60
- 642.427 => 51.1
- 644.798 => 48.3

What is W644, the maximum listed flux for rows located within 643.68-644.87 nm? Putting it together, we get 64.7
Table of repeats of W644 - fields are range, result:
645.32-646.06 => 57.3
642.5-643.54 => 54.1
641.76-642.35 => 59.3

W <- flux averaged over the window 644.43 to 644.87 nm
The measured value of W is 52.7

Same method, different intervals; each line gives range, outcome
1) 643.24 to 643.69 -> 51.4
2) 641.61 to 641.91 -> 53.7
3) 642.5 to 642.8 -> 52.1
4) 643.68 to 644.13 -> 62.5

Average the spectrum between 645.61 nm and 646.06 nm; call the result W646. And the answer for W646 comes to 39.2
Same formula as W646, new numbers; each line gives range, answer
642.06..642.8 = 53.3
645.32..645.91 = 45.3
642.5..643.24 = 50.1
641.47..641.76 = 52.5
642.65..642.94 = 52.5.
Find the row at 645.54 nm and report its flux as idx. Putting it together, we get 42.1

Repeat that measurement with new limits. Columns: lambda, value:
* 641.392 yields 51.6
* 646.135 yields 46.1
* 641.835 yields 51.4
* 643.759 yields 64.7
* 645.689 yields 39.3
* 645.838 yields 42.7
